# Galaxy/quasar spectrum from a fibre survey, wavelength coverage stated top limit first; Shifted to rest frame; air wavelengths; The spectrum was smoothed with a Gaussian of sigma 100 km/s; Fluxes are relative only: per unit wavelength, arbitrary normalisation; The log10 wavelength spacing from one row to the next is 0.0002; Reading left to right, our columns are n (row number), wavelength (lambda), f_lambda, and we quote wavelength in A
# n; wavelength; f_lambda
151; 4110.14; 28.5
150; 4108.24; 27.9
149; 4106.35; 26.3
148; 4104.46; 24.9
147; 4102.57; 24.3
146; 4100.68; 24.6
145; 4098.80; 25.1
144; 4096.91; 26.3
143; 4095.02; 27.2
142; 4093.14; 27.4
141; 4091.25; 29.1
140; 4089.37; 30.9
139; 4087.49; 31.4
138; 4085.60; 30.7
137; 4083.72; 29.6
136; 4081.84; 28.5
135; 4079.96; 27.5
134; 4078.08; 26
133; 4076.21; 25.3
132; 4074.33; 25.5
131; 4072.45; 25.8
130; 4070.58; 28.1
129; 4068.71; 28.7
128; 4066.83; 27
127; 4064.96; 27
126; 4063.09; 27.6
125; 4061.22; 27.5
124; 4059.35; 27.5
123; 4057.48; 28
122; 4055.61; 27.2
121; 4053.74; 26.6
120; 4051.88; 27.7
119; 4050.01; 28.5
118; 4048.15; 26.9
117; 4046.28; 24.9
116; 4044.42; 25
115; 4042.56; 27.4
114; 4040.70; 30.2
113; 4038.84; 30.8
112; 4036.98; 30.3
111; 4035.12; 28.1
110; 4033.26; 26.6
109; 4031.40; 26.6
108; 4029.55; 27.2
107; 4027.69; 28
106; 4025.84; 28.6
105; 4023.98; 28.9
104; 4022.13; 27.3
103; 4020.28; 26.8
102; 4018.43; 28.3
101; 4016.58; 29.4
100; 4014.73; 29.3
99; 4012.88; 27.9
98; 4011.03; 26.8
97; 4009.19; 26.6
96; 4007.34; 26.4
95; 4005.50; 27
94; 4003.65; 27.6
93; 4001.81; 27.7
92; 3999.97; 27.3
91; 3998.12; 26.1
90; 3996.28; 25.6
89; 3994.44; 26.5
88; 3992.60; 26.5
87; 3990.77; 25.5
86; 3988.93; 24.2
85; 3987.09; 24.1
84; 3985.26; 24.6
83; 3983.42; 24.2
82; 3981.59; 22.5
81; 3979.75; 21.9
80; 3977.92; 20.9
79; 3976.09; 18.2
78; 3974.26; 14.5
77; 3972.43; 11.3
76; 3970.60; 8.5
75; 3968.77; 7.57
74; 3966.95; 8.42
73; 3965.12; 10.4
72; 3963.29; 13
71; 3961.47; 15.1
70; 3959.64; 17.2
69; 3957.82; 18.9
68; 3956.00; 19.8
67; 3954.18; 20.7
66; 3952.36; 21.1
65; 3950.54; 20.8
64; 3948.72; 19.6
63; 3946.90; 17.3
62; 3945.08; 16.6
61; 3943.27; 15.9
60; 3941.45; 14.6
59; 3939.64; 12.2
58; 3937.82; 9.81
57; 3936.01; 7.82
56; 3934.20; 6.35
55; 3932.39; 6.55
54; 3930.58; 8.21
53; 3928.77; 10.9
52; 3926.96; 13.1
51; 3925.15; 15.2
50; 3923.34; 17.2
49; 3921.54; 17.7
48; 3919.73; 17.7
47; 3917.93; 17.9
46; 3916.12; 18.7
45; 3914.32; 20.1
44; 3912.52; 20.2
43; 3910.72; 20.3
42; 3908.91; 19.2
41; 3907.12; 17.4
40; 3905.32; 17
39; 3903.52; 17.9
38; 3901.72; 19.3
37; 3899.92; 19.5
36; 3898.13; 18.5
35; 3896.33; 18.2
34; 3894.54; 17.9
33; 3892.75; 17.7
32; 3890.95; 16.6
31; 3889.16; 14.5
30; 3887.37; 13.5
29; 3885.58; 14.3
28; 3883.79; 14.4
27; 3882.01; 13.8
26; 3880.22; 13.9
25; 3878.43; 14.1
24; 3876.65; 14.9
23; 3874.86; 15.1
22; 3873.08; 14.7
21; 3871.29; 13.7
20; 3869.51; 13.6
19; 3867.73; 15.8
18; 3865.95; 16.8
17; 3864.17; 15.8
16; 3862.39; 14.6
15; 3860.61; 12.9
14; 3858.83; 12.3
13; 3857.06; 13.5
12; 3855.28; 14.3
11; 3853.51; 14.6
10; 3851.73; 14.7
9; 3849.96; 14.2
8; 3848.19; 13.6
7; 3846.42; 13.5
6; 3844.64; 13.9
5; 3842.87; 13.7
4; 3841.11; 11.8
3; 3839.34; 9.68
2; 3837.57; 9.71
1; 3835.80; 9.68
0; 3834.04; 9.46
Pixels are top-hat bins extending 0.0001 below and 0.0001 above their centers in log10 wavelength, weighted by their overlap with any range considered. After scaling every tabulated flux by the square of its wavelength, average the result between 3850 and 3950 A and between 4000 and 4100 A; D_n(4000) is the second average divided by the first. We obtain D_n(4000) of 1.96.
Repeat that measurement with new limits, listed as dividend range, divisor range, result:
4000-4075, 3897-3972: 1.88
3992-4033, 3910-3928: 1.62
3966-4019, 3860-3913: 1.50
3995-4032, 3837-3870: 2.18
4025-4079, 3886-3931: 1.73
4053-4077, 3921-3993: 1.76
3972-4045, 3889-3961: 1.65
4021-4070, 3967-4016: 1.24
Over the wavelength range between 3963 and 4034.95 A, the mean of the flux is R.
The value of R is 23.5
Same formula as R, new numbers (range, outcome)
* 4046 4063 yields 27.3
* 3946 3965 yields 18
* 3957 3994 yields 18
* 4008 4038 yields 27.9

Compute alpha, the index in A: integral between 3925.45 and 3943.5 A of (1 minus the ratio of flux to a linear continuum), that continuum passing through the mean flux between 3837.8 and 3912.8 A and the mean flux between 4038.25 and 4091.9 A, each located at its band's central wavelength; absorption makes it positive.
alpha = 8.19 A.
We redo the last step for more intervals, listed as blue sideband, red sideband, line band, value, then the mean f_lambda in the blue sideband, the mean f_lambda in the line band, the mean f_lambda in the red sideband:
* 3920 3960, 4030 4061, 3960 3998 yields 2.1 A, 14.9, 18.8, 27.6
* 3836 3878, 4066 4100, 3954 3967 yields 2.9 A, 13.7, 15.6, 27.8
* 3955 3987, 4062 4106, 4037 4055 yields -3.1 A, 16.5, 27.7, 27.3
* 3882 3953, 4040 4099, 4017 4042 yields -3.9 A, 15.9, 28.3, 27.6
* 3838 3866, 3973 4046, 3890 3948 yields 9.0 A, 13.6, 15.7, 26.1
